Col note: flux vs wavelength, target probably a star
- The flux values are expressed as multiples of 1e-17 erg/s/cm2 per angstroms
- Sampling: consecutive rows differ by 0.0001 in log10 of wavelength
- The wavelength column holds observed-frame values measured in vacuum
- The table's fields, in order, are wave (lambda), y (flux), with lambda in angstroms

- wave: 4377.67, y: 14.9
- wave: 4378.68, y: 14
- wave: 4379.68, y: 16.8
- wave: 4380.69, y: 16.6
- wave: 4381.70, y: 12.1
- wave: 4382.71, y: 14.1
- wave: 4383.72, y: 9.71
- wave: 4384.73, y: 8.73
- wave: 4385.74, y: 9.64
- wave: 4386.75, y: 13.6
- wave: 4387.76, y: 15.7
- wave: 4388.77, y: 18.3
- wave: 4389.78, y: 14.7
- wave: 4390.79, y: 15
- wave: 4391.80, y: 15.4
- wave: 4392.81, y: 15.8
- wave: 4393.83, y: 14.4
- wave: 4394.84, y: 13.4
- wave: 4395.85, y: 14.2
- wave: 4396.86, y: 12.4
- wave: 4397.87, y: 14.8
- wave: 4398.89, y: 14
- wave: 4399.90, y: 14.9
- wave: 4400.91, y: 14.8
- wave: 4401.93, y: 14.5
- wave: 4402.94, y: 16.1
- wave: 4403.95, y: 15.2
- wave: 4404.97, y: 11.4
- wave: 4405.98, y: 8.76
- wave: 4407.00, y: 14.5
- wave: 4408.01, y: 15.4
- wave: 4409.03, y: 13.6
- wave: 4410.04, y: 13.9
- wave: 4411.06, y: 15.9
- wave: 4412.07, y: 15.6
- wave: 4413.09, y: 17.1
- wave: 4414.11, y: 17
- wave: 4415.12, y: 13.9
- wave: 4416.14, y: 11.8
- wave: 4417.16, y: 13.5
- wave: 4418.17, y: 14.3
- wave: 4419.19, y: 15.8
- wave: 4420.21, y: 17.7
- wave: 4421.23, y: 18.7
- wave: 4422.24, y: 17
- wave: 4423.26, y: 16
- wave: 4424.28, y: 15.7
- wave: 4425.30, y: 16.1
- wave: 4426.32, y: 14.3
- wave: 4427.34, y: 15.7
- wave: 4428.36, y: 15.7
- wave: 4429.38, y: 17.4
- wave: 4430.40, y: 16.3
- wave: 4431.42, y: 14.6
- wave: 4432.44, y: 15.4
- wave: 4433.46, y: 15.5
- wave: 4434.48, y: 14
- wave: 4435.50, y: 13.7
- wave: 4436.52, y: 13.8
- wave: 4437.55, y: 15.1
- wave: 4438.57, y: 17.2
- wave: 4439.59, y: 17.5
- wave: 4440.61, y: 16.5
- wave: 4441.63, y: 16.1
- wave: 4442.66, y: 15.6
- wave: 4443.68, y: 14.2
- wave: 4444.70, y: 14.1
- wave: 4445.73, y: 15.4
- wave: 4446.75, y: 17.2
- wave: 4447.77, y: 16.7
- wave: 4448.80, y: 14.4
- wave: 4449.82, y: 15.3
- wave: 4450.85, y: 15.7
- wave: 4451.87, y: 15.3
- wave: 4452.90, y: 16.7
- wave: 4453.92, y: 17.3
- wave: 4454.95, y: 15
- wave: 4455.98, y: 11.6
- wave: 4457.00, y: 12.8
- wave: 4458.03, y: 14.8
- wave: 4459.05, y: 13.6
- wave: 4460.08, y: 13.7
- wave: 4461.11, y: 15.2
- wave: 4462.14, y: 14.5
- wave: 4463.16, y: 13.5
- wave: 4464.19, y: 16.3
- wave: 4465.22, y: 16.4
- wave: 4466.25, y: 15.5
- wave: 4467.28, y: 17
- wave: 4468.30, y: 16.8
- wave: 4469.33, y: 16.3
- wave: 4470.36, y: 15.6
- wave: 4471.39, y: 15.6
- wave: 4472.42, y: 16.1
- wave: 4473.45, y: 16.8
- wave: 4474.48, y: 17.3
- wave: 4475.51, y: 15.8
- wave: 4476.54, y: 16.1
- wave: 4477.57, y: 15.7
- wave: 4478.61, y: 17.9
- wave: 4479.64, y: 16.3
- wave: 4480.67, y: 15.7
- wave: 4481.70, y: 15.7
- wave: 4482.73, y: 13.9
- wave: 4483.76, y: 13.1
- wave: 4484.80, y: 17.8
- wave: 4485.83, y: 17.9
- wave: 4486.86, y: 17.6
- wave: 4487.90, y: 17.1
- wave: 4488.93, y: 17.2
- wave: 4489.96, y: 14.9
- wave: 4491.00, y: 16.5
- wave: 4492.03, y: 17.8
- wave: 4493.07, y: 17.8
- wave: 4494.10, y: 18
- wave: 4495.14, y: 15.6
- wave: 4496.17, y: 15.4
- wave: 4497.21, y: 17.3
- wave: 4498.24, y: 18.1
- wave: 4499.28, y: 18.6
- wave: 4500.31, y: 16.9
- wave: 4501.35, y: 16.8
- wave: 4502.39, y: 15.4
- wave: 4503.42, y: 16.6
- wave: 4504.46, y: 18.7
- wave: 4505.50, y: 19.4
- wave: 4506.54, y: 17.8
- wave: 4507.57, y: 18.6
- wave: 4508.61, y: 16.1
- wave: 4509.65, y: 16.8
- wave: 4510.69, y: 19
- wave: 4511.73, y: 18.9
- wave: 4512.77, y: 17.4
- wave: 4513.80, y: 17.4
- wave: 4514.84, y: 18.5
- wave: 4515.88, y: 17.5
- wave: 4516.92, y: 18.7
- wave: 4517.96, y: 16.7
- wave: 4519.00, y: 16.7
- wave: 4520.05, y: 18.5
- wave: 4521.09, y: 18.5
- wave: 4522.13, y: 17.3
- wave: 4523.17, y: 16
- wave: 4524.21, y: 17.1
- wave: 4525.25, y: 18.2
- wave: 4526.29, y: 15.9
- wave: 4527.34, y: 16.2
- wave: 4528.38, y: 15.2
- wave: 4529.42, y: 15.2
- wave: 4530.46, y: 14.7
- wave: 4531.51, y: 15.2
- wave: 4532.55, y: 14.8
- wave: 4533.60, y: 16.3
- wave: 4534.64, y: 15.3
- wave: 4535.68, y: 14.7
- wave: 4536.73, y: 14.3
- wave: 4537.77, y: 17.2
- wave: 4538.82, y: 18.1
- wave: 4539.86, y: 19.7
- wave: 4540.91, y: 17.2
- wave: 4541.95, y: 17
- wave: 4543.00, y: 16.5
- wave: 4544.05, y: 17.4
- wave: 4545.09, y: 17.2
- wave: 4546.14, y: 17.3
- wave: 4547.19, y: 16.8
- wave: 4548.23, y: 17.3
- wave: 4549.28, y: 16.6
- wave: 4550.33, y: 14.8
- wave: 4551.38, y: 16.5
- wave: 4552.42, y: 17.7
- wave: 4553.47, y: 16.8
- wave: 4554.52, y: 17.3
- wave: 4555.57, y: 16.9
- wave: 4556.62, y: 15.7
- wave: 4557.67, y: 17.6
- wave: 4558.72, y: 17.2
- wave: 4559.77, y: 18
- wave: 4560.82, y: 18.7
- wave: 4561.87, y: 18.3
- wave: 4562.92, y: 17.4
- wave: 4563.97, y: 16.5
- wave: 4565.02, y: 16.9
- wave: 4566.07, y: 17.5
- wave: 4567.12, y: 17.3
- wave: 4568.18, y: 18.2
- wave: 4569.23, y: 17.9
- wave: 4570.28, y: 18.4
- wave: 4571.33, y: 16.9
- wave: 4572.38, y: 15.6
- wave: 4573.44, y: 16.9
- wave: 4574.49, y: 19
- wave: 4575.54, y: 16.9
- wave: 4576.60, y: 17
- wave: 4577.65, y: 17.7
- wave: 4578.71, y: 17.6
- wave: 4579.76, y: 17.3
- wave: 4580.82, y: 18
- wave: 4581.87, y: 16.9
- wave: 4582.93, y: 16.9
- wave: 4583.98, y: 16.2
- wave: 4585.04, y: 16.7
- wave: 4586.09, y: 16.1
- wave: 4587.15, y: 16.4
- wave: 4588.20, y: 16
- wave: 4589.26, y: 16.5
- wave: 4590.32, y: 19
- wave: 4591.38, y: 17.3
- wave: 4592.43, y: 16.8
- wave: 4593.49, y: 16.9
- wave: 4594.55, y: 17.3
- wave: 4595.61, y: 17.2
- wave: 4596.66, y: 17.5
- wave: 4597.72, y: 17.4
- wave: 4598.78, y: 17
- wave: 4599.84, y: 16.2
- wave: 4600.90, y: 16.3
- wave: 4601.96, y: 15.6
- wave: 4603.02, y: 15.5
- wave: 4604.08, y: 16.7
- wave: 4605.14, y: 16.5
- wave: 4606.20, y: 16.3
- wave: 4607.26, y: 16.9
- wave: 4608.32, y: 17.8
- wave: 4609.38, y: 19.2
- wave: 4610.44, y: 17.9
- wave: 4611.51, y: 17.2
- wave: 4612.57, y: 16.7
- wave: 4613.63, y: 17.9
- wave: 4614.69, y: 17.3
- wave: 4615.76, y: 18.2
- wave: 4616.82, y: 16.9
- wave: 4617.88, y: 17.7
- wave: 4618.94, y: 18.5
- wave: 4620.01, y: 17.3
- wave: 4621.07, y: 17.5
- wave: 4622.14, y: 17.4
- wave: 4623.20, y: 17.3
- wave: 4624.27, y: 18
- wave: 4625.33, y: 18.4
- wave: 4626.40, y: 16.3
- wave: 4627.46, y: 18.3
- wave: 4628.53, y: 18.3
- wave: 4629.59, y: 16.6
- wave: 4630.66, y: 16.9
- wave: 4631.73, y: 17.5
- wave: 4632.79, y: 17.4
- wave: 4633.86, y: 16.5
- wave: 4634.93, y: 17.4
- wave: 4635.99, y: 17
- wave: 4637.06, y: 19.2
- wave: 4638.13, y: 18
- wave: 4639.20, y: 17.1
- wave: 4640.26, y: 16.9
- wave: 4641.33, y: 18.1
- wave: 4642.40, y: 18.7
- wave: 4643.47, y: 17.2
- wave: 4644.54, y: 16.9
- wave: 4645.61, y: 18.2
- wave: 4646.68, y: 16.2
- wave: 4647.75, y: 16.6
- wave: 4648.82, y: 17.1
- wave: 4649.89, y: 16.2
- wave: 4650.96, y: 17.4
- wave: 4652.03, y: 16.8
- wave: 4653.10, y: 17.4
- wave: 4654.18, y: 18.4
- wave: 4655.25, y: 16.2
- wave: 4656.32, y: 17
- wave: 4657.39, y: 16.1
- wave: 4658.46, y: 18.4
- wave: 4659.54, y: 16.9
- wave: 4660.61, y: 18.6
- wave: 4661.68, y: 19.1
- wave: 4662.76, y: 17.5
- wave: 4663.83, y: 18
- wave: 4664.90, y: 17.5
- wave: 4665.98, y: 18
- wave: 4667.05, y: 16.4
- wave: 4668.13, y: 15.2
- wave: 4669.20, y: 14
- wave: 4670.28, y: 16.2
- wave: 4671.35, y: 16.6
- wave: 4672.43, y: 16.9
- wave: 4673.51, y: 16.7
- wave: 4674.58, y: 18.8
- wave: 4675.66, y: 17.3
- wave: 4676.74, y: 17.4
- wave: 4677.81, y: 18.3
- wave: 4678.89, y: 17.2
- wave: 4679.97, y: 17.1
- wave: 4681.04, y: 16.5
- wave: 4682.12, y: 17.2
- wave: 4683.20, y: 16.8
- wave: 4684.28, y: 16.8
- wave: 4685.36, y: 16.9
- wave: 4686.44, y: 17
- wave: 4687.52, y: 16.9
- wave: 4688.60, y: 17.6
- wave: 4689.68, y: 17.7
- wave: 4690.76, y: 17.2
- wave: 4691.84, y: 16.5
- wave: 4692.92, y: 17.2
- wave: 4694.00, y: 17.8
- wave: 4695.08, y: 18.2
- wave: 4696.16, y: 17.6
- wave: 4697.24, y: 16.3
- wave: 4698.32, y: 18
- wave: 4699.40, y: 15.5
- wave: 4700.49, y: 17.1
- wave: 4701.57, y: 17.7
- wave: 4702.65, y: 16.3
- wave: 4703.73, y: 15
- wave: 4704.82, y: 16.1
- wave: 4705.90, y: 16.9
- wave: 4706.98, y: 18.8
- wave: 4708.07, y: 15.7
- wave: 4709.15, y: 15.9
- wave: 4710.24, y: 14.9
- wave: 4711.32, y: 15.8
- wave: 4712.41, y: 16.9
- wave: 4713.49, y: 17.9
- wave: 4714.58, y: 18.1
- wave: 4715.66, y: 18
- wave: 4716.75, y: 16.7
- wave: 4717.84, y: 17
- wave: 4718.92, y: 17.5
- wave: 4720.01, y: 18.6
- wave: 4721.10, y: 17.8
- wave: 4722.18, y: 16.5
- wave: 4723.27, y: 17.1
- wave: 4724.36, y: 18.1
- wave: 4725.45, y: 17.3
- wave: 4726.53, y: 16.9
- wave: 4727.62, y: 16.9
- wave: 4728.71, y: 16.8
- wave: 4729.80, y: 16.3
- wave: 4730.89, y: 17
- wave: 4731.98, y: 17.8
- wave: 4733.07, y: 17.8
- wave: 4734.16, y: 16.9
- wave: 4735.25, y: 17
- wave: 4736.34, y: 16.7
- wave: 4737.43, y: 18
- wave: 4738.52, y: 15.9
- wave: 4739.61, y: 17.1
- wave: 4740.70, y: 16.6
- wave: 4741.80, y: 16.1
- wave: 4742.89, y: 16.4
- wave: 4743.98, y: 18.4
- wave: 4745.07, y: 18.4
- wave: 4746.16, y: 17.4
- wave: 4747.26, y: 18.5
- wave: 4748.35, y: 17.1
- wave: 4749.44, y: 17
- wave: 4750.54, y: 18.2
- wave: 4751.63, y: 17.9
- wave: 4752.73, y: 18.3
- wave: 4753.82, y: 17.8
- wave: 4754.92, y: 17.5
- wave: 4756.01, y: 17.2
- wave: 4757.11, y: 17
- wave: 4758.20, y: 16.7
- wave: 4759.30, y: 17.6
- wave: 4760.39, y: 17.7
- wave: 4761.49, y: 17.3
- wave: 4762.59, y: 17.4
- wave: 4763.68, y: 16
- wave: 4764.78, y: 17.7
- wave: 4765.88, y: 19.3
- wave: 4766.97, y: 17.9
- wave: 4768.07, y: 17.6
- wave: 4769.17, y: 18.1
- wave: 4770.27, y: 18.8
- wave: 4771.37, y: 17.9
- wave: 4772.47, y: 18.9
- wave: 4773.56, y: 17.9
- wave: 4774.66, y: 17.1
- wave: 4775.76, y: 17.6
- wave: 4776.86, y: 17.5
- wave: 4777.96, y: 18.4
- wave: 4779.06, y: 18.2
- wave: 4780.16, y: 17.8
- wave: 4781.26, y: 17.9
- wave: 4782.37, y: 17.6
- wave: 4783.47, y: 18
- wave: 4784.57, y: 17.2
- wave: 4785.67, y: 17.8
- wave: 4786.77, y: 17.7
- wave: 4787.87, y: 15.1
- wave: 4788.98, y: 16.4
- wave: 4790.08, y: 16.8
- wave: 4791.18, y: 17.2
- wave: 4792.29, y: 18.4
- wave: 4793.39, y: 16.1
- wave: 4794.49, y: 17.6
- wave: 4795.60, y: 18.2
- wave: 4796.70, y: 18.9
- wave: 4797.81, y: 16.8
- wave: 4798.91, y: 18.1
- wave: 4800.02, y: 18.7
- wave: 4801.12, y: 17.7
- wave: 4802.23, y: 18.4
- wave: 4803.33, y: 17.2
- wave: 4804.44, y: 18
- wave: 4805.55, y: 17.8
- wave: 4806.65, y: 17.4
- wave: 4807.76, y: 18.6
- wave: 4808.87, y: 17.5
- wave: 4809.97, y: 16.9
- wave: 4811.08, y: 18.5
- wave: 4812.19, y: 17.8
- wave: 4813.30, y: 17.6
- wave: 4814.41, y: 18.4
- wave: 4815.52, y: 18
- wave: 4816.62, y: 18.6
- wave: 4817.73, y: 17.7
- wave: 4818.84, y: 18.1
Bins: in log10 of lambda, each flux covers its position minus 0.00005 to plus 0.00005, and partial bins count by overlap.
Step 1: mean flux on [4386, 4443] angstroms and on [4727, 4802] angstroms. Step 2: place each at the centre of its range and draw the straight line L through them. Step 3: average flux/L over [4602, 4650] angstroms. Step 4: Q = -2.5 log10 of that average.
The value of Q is -0.05 mag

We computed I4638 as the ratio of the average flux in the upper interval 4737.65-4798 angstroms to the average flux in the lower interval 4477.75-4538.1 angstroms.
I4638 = 1.04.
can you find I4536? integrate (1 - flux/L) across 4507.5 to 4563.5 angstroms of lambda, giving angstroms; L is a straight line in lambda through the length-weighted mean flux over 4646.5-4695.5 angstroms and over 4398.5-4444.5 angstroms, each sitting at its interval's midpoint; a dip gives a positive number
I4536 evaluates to -3.2 angstroms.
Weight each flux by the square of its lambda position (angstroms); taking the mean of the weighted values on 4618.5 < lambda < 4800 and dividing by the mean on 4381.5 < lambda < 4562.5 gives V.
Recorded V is 1.2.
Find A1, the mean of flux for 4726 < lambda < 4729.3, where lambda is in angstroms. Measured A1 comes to 16.8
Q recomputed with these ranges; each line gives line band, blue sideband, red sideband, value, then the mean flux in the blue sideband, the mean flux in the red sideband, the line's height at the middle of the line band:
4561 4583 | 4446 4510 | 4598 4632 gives -0.03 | 16.2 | 17.2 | 16.9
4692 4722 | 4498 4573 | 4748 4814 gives 0.03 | 17.1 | 17.7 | 17.5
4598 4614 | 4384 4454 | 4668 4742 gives -0.04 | 15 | 17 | 16.3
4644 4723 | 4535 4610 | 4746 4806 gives 0.02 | 17.1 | 17.7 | 17.4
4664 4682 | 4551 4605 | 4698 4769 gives 0.02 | 17.1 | 17.2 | 17.2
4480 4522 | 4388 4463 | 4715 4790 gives -0.10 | 15.1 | 17.4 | 15.6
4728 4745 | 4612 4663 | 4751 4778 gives 0.04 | 17.4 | 17.7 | 17.7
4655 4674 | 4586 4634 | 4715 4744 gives 0.01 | 17.2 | 17.1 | 17.2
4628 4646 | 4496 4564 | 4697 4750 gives -0.03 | 17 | 17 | 17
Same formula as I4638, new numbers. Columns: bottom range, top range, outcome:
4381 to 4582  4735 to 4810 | 1.10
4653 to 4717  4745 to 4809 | 1.04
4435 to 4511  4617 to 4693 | 1.07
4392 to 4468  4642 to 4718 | 1.13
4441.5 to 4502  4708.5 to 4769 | 1.08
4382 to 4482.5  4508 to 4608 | 1.13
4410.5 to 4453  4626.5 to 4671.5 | 1.11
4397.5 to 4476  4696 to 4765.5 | 1.12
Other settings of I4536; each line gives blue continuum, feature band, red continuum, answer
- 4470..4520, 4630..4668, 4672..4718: -0.8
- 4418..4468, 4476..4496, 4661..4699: -0.8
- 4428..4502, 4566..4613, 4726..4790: -1.6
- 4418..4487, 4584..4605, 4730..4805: -0.3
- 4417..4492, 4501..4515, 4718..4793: -1.4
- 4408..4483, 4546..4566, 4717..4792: -1.1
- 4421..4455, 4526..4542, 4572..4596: 0.5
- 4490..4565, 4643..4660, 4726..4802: 0.2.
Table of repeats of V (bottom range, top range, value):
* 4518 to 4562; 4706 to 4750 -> 1.11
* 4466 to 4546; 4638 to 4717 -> 1.10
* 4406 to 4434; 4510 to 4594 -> 1.17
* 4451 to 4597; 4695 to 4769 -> 1.13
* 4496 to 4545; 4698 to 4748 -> 1.09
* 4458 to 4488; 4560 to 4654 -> 1.16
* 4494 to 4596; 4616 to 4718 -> 1.06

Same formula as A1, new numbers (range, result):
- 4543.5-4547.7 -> 17.2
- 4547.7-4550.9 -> 16.2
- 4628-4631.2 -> 17.3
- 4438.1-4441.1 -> 17.1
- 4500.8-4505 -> 16.9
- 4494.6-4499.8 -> 17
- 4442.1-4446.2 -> 14.8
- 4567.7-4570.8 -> 18.2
